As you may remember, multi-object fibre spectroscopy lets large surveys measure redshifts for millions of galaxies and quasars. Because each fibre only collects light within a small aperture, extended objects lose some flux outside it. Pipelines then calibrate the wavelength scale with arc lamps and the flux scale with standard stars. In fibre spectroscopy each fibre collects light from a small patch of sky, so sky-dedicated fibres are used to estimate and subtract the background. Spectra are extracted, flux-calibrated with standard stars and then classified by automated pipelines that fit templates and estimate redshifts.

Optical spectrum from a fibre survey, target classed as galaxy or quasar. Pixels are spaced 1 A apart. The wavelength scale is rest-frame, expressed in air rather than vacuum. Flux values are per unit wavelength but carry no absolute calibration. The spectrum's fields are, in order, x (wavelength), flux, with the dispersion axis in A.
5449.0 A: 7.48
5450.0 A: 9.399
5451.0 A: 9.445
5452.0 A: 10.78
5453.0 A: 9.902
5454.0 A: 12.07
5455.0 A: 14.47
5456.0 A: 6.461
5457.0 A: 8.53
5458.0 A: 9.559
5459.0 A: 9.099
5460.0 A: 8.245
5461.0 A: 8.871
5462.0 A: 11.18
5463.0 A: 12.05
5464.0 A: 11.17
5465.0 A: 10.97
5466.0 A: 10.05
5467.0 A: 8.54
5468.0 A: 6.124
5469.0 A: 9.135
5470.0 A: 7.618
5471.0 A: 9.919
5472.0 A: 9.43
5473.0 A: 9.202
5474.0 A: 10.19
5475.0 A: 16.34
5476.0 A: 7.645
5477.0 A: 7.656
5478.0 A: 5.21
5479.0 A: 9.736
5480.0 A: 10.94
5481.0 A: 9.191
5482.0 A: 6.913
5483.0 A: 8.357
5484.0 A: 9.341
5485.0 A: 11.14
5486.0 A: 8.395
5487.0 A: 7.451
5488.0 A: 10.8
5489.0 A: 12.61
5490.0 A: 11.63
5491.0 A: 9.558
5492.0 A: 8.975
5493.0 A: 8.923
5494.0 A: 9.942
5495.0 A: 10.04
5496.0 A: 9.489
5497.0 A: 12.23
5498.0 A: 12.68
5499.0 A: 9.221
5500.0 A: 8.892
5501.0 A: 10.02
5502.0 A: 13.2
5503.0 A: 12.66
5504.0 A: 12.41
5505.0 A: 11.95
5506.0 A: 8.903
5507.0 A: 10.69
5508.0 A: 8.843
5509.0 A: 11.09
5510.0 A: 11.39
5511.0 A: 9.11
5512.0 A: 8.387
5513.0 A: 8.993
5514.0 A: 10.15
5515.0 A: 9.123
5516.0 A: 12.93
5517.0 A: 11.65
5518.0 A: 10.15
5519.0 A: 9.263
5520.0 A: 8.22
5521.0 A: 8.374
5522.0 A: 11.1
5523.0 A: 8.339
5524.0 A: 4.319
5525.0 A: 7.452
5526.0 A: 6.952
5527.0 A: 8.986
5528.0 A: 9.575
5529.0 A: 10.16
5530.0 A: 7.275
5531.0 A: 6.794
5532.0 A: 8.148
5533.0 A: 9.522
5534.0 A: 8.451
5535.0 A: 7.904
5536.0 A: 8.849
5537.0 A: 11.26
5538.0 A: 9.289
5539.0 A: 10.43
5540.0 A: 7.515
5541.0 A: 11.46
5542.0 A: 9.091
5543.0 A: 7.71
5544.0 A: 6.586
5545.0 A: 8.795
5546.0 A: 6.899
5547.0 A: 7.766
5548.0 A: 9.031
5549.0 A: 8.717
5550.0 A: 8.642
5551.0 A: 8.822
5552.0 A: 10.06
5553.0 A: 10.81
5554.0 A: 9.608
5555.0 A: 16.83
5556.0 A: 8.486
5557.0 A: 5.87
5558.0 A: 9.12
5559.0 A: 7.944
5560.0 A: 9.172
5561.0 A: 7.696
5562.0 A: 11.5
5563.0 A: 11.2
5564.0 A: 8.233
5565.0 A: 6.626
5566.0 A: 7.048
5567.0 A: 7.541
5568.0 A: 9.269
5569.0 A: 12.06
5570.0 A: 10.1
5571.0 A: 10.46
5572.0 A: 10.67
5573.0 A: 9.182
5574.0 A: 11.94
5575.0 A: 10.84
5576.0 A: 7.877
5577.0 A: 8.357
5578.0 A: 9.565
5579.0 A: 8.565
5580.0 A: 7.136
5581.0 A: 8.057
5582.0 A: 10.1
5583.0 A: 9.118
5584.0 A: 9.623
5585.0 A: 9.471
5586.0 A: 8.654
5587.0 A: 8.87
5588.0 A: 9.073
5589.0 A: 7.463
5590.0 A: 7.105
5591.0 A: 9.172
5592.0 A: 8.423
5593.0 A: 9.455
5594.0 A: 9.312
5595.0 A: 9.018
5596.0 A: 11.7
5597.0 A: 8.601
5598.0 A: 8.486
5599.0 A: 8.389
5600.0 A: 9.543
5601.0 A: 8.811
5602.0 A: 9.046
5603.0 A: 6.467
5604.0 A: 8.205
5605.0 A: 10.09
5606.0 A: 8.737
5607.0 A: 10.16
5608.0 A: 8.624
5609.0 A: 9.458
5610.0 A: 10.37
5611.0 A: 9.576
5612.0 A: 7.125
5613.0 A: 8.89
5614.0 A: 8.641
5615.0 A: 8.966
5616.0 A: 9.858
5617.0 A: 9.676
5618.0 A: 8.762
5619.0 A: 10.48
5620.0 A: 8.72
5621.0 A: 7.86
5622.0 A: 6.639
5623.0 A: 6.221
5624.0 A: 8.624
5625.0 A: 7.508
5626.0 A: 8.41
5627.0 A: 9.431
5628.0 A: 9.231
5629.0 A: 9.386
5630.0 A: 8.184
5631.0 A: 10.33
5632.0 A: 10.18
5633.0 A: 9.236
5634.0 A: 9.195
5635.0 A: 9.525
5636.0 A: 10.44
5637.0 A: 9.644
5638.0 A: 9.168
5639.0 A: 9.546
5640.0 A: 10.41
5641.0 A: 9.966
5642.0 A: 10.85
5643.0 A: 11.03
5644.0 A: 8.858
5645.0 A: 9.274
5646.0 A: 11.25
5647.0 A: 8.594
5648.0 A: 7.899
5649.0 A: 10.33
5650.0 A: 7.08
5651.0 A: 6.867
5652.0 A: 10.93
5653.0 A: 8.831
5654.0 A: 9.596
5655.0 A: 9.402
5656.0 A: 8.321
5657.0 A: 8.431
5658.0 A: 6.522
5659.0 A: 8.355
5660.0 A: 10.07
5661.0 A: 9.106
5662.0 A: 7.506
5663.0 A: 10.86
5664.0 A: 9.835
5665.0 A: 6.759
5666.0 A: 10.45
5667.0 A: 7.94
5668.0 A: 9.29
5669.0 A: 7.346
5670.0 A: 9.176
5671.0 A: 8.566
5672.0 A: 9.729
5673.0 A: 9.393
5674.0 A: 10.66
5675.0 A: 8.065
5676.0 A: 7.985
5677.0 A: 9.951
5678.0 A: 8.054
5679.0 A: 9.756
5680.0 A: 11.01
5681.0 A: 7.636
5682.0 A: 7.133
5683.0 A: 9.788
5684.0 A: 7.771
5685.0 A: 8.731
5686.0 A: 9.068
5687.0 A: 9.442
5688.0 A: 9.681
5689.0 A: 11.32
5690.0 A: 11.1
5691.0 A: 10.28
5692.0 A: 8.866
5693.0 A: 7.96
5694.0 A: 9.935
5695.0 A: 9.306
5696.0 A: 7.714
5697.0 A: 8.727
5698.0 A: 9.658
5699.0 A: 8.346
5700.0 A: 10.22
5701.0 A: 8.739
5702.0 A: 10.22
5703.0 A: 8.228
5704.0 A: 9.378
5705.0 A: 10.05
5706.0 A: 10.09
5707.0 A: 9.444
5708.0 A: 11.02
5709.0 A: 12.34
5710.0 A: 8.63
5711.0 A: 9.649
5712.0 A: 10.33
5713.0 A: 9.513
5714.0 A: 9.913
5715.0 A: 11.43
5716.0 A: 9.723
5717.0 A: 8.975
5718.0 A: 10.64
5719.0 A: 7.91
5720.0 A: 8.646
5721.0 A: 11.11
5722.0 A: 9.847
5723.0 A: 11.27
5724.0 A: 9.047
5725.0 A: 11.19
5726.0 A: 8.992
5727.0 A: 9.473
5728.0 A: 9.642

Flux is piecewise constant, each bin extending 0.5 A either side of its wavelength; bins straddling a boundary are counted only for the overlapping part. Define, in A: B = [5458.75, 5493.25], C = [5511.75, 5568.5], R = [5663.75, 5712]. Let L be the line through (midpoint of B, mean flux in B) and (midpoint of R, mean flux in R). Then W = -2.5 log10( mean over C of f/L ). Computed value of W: 0.06 mag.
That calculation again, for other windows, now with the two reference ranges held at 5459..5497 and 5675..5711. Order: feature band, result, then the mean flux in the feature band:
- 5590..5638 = 0.053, 8.98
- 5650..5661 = 0.085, 8.67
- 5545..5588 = 0.030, 9.22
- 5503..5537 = 0.022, 9.34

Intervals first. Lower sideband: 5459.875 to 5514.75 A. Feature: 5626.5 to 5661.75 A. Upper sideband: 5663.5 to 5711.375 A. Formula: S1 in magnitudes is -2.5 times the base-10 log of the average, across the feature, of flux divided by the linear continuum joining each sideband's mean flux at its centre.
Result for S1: 0.01 mag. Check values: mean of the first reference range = 9.89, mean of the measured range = 9.29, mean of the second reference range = 9.26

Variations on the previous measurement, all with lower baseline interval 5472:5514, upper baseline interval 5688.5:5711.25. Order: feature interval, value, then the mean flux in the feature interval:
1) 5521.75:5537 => 0.19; 8.31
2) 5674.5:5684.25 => 0.11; 8.74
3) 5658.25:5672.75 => 0.09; 8.89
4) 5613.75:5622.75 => 0.12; 8.78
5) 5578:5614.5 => 0.11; 8.89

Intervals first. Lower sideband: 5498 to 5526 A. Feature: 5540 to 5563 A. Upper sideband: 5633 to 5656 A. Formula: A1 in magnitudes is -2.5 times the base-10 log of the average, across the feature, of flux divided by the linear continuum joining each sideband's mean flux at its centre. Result 0.07 mag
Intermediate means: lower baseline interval 9.88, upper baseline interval 9.45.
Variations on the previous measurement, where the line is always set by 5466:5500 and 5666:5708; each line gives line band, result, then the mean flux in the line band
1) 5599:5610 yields 0.045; 8.96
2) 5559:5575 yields -0.013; 9.51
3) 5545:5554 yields 0.064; 8.88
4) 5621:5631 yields 0.127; 8.27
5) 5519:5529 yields 0.142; 8.3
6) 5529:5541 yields 0.070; 8.85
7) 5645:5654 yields 0.028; 9.02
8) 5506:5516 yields -0.043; 9.87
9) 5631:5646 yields -0.067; 9.87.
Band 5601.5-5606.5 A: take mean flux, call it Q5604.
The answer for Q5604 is 8.51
